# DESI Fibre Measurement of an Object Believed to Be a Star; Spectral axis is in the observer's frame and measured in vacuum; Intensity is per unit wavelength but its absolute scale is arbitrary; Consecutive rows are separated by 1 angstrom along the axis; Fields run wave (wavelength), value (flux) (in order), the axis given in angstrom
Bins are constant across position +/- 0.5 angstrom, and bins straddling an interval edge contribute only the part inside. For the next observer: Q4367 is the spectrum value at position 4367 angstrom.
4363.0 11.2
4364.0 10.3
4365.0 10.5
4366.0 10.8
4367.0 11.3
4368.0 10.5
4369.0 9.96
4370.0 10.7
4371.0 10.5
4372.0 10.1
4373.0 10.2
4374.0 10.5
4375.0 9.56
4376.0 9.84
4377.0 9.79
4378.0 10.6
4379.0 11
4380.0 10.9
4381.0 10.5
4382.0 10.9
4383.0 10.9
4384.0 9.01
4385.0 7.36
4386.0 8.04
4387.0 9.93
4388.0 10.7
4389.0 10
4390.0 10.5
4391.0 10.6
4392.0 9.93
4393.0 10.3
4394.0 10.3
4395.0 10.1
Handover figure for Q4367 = 11.3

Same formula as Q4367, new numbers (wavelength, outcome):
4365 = 10.5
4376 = 9.84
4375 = 9.56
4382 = 10.9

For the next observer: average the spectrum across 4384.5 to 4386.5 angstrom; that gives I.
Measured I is 7.7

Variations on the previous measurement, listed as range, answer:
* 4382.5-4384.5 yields 9.96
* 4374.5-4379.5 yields 10.2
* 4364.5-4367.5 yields 10.9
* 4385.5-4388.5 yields 9.56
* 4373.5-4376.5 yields 9.97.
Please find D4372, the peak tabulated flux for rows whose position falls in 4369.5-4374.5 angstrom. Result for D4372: 10.7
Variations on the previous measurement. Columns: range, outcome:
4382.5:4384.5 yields 10.9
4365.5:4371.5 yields 11.3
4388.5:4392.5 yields 10.6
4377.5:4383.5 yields 11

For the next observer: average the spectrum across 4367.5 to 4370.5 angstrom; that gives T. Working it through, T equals 10.4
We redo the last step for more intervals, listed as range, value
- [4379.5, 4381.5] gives 10.7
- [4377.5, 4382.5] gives 10.8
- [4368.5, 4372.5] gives 10.3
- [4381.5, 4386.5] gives 9.24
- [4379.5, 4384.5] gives 10.4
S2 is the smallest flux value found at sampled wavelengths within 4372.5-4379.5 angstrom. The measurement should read 9.56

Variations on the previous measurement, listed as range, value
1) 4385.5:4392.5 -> 8.04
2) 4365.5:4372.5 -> 9.96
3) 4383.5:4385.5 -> 7.36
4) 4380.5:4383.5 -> 10.5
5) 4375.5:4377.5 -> 9.79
